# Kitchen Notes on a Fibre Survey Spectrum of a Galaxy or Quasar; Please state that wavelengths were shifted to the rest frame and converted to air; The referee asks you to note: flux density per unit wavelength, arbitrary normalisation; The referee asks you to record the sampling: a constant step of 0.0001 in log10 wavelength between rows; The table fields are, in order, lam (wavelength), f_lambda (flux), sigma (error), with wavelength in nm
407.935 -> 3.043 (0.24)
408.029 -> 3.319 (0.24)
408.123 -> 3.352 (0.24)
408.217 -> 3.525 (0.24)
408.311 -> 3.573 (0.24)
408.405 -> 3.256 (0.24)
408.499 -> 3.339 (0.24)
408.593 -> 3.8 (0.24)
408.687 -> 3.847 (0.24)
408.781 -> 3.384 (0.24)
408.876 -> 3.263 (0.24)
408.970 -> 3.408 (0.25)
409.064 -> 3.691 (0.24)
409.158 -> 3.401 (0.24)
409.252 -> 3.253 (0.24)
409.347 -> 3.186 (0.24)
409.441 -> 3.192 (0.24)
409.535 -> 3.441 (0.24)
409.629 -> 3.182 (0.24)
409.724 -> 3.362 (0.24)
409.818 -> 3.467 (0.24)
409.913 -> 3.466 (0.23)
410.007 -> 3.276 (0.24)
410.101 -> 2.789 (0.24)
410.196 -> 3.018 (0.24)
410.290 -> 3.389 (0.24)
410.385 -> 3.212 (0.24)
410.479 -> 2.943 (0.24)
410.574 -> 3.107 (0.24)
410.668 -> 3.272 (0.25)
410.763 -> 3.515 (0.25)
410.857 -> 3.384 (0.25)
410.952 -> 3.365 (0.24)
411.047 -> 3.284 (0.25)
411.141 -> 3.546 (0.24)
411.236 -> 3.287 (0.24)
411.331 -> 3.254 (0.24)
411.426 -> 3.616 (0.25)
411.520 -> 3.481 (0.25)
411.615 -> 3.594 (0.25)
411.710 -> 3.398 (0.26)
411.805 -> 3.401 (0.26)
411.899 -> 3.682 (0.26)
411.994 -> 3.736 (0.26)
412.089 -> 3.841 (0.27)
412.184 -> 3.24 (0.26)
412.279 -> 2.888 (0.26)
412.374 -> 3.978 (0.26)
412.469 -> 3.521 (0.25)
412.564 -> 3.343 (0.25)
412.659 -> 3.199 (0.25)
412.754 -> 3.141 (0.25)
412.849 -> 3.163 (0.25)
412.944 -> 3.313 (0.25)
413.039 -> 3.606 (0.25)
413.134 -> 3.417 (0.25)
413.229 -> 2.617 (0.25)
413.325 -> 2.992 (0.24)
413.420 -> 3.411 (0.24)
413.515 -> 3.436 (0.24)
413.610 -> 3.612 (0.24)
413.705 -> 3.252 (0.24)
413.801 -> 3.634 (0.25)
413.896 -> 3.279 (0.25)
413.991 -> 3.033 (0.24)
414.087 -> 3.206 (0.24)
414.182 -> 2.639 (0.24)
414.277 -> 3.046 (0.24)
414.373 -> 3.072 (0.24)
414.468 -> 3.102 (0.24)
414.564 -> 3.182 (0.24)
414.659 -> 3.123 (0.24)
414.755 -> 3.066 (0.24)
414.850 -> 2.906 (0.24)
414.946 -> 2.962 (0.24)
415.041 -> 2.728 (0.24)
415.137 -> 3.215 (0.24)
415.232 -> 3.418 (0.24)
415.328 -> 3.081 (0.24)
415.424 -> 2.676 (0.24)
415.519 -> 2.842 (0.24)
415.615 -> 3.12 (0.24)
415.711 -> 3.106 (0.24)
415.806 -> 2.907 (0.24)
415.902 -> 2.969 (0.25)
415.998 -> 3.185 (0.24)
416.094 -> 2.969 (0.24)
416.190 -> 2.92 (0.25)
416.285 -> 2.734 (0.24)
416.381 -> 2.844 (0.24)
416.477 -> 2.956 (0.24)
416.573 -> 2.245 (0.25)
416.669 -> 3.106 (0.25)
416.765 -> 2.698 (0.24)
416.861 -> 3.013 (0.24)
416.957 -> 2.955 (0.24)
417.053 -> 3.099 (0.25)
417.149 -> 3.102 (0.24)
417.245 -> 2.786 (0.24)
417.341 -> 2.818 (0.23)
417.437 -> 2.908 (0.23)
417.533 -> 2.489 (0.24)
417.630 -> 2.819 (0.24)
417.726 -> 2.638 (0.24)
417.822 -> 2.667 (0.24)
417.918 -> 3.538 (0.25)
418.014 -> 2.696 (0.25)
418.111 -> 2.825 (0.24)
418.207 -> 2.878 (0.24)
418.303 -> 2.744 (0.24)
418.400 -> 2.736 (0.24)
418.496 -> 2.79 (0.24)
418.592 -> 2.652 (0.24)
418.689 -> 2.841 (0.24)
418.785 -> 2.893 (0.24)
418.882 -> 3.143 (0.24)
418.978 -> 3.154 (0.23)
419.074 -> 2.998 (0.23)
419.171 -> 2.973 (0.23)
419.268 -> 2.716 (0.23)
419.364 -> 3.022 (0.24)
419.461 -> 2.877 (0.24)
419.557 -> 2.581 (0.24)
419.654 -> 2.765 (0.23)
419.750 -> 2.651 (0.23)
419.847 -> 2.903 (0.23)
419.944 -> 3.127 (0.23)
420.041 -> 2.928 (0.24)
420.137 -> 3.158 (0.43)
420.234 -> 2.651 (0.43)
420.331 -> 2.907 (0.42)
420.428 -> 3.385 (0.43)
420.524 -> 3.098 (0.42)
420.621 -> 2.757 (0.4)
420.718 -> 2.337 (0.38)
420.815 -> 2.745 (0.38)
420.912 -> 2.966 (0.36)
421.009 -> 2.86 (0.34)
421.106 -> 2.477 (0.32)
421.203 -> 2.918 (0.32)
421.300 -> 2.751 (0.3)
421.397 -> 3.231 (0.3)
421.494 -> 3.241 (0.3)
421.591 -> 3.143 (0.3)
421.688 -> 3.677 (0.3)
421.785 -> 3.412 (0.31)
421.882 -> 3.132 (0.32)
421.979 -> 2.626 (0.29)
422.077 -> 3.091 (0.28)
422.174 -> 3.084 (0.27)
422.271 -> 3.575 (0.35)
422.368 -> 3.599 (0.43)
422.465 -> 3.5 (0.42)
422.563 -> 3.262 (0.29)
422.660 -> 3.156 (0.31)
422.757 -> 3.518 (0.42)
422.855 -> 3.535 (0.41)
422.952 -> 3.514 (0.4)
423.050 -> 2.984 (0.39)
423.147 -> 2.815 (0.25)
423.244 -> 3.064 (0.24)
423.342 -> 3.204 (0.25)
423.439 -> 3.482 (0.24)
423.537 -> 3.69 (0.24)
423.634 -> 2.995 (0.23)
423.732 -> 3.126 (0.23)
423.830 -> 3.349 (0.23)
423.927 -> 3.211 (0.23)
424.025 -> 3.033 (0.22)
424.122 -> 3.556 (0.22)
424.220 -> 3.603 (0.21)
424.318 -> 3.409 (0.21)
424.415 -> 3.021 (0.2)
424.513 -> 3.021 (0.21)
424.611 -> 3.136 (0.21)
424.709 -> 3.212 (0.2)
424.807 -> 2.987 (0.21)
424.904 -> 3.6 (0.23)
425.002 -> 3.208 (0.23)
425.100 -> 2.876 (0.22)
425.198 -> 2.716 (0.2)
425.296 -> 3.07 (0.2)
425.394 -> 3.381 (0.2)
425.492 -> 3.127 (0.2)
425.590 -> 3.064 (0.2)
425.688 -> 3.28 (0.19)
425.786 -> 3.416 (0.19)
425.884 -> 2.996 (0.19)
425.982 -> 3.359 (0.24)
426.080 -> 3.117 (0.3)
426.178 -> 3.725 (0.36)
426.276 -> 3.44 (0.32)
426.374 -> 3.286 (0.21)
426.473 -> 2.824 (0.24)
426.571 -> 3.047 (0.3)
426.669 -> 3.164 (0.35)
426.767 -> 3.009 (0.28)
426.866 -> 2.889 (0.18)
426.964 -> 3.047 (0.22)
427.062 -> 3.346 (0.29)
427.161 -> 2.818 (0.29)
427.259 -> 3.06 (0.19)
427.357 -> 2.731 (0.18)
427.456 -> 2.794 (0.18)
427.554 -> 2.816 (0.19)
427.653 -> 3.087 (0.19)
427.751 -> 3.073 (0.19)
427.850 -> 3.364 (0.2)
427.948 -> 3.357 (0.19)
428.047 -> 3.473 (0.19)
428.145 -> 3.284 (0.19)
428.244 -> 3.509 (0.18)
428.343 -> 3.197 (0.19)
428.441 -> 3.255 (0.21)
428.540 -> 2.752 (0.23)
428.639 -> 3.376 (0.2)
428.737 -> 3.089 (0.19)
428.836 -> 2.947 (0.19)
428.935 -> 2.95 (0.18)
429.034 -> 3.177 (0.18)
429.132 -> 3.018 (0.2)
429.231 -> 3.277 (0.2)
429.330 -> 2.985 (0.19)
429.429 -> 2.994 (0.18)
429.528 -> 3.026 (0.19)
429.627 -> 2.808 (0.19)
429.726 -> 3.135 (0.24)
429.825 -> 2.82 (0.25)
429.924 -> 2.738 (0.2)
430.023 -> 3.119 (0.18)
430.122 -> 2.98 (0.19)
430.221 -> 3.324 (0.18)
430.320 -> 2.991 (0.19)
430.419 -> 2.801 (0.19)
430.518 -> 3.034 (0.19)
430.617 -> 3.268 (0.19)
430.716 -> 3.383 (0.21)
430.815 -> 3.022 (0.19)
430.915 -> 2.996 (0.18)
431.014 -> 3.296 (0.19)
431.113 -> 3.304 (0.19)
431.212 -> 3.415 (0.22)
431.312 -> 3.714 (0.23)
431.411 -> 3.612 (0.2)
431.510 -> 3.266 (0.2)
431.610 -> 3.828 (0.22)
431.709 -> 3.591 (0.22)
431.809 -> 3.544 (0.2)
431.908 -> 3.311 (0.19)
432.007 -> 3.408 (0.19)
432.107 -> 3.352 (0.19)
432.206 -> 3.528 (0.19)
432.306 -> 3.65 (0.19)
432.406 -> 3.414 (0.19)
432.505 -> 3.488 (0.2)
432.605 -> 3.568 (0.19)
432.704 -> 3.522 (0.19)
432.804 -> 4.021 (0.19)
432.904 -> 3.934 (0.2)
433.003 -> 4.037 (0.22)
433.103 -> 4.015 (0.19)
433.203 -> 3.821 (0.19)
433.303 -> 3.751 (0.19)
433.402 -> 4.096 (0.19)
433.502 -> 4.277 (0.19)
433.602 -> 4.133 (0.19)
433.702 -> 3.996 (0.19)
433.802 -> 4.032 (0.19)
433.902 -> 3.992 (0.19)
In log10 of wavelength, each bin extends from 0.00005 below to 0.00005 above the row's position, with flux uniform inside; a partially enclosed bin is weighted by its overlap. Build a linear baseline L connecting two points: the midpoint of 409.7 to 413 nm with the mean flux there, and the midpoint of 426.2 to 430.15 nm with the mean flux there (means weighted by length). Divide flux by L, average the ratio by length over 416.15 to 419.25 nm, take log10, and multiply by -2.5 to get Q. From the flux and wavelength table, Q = 0.14 mag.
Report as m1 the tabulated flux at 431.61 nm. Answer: 3.828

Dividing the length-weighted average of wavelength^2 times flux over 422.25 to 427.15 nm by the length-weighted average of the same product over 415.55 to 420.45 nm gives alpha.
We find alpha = 1.2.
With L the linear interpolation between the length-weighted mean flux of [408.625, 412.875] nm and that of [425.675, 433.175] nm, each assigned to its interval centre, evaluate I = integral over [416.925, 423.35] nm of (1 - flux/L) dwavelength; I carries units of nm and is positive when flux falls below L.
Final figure 0.623 nm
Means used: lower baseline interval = 3.37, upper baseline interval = 3.25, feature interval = 2.99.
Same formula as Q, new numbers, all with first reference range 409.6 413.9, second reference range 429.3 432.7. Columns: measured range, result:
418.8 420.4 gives 0.14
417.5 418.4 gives 0.18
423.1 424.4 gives 0.01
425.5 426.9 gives 0.03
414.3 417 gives 0.12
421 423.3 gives 0.04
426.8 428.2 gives 0.07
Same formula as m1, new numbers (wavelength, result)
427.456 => 2.794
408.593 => 3.8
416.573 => 2.245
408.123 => 3.352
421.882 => 3.132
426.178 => 3.725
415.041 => 2.728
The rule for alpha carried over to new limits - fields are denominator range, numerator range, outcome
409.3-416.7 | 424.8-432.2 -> 1.07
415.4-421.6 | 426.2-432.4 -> 1.16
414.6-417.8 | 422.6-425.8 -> 1.15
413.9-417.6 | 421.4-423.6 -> 1.15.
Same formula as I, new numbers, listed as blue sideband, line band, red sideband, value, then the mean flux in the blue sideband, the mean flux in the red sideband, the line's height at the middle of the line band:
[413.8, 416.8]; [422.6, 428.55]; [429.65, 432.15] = -0.053 nm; 2.99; 3.25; 3.16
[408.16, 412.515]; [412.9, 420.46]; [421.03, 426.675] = 0.748 nm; 3.39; 3.21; 3.3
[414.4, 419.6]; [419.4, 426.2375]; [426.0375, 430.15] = -0.271 nm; 2.92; 3.09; 3.01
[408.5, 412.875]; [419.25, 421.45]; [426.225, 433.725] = 0.311 nm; 3.37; 3.3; 3.34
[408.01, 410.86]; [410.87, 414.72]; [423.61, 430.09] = -0.024 nm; 3.34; 3.13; 3.3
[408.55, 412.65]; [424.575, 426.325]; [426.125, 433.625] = 0.057 nm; 3.39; 3.29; 3.32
